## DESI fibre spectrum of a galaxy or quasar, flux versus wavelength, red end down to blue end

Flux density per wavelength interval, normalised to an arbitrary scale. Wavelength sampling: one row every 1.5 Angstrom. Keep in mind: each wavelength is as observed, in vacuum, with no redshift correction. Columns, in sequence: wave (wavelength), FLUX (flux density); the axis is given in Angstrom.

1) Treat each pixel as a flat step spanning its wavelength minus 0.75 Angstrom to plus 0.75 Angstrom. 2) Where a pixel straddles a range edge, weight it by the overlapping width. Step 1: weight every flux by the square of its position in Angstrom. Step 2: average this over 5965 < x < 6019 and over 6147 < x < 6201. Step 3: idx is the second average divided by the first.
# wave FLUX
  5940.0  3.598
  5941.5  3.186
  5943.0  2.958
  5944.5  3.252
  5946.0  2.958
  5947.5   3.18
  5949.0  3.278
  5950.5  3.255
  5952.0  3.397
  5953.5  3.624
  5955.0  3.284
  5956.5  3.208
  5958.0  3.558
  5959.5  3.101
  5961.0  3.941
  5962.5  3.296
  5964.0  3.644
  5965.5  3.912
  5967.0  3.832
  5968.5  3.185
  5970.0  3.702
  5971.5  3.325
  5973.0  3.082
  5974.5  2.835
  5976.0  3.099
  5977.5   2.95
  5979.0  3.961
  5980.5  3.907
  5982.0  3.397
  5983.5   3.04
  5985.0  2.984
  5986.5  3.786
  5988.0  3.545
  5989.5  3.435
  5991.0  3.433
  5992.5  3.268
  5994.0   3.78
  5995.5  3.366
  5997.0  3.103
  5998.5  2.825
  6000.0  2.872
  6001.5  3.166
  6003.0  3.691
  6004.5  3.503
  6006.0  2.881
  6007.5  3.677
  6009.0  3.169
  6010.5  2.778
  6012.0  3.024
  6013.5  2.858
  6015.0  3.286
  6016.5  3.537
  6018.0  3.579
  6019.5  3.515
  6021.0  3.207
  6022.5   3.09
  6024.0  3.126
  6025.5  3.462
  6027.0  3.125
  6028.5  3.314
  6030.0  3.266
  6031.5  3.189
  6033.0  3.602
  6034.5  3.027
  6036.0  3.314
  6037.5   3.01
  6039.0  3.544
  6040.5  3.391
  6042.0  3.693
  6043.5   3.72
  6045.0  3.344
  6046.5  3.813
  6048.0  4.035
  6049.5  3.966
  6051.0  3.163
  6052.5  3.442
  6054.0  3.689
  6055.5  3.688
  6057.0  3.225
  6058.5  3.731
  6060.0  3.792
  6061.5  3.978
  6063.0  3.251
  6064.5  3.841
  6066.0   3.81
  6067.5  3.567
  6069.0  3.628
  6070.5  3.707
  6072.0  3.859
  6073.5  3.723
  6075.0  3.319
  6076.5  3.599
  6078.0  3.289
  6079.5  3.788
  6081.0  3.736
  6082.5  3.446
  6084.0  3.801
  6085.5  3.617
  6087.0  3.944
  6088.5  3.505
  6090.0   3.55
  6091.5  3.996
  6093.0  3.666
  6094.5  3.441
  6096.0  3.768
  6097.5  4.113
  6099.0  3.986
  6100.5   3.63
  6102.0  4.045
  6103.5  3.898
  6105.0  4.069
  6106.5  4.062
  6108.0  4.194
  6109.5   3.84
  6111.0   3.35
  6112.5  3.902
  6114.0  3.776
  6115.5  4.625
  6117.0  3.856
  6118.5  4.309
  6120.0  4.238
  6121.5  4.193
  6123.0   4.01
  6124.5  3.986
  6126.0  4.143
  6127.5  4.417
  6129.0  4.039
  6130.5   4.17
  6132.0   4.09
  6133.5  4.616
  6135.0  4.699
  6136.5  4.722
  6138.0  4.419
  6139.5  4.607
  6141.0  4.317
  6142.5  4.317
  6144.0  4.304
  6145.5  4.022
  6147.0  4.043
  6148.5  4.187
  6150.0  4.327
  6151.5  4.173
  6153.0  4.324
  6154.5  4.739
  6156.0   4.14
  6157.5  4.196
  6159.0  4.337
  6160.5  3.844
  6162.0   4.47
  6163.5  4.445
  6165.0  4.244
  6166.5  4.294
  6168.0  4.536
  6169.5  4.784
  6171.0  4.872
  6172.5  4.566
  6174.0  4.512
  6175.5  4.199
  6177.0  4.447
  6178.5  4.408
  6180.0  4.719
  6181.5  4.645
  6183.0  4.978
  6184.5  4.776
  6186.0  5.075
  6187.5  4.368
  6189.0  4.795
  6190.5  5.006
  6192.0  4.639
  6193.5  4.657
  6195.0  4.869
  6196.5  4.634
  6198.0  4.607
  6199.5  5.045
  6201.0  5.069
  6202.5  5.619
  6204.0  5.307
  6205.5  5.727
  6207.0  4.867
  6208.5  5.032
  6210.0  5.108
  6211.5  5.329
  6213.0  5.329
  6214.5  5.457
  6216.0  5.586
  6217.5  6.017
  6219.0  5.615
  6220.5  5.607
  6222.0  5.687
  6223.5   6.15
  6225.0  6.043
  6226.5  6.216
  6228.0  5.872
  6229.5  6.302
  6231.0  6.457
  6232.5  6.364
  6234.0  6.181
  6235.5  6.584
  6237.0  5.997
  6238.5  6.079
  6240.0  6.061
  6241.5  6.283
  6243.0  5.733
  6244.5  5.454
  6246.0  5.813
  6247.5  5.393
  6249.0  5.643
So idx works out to 1.45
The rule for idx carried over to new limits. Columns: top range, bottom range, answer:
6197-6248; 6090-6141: 1.45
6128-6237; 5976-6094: 1.49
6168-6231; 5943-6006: 1.65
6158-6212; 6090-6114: 1.26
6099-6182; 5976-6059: 1.32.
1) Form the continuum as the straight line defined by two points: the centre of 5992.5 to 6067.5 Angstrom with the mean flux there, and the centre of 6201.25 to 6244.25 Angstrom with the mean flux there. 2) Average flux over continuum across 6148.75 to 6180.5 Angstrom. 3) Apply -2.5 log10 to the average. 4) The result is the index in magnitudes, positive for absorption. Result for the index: 0.15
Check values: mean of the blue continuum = 3.4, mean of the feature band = 4.4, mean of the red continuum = 5.79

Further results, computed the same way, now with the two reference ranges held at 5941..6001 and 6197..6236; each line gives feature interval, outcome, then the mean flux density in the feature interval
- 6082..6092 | 0.20 mag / 3.69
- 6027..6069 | 0.15 mag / 3.53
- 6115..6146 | 0.13 mag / 4.29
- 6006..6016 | 0.19 mag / 3.12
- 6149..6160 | 0.18 mag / 4.31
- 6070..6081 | 0.19 mag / 3.62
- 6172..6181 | 0.18 mag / 4.48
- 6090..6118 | 0.18 mag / 3.9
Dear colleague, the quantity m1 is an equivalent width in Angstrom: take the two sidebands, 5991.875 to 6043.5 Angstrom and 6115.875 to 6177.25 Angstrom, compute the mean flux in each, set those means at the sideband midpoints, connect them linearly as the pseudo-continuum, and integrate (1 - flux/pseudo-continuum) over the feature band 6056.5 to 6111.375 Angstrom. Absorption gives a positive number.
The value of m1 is 1.2 Angstrom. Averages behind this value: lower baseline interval 3.28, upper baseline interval 4.32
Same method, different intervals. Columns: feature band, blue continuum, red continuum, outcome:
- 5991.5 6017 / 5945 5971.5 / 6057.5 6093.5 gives 2.2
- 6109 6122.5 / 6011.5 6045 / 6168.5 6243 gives 0.9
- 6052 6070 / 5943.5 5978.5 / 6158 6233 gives 1.9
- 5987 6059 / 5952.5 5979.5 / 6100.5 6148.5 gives 6.2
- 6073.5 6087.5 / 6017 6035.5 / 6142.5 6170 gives 0.4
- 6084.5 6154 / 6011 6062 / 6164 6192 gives 0.9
